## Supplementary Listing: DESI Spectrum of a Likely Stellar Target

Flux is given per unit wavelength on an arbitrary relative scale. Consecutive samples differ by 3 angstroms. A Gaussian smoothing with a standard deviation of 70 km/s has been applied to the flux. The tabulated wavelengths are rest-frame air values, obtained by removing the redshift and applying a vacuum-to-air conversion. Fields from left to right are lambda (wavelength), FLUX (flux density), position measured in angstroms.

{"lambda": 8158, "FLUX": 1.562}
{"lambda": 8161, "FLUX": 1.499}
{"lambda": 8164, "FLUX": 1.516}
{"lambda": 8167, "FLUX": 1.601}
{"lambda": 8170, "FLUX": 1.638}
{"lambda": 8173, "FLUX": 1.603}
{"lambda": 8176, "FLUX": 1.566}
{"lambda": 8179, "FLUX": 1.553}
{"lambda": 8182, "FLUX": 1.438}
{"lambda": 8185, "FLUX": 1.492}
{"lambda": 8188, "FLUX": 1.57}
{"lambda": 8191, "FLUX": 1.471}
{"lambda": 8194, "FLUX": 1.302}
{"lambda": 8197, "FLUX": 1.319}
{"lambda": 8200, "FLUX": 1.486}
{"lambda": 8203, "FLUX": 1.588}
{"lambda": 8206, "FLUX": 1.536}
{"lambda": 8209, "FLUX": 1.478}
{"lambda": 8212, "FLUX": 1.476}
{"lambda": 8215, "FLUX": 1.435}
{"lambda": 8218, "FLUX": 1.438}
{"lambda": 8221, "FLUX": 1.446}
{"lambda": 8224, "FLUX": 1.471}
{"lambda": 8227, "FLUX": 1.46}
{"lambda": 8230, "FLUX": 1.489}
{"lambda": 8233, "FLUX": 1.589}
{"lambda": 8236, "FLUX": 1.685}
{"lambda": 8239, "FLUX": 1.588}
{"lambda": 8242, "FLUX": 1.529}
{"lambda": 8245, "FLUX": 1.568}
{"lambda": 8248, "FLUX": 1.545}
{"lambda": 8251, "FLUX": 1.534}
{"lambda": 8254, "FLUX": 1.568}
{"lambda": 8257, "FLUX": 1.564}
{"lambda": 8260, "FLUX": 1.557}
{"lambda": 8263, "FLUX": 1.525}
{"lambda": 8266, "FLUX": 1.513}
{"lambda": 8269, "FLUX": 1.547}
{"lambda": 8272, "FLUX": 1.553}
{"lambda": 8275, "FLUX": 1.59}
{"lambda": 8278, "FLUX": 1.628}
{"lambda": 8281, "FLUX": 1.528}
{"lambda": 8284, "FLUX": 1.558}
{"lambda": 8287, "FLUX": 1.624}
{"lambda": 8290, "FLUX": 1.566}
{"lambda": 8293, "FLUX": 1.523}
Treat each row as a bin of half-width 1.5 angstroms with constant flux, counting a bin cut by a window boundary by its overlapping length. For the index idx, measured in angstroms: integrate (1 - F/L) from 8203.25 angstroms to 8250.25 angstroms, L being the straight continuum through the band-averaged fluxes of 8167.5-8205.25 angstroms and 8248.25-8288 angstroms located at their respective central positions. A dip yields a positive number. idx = 0.4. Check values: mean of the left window 1.51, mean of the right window 1.56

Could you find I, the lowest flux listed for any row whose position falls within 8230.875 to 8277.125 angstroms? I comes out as 1.513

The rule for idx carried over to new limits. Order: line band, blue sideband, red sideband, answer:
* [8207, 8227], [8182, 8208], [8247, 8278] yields 0.5 angstroms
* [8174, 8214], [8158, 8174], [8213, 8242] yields 1.5 angstroms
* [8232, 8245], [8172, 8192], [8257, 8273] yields -0.5 angstroms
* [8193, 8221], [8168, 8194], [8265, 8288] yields 1.6 angstroms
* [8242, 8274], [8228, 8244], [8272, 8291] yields 0.6 angstroms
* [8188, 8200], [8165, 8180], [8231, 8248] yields 1.4 angstroms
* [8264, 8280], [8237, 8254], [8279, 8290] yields 0.0 angstroms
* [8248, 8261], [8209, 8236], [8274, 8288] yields -0.1 angstroms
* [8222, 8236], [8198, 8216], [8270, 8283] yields 0.0 angstroms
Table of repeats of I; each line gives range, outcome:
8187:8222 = 1.302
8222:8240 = 1.46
